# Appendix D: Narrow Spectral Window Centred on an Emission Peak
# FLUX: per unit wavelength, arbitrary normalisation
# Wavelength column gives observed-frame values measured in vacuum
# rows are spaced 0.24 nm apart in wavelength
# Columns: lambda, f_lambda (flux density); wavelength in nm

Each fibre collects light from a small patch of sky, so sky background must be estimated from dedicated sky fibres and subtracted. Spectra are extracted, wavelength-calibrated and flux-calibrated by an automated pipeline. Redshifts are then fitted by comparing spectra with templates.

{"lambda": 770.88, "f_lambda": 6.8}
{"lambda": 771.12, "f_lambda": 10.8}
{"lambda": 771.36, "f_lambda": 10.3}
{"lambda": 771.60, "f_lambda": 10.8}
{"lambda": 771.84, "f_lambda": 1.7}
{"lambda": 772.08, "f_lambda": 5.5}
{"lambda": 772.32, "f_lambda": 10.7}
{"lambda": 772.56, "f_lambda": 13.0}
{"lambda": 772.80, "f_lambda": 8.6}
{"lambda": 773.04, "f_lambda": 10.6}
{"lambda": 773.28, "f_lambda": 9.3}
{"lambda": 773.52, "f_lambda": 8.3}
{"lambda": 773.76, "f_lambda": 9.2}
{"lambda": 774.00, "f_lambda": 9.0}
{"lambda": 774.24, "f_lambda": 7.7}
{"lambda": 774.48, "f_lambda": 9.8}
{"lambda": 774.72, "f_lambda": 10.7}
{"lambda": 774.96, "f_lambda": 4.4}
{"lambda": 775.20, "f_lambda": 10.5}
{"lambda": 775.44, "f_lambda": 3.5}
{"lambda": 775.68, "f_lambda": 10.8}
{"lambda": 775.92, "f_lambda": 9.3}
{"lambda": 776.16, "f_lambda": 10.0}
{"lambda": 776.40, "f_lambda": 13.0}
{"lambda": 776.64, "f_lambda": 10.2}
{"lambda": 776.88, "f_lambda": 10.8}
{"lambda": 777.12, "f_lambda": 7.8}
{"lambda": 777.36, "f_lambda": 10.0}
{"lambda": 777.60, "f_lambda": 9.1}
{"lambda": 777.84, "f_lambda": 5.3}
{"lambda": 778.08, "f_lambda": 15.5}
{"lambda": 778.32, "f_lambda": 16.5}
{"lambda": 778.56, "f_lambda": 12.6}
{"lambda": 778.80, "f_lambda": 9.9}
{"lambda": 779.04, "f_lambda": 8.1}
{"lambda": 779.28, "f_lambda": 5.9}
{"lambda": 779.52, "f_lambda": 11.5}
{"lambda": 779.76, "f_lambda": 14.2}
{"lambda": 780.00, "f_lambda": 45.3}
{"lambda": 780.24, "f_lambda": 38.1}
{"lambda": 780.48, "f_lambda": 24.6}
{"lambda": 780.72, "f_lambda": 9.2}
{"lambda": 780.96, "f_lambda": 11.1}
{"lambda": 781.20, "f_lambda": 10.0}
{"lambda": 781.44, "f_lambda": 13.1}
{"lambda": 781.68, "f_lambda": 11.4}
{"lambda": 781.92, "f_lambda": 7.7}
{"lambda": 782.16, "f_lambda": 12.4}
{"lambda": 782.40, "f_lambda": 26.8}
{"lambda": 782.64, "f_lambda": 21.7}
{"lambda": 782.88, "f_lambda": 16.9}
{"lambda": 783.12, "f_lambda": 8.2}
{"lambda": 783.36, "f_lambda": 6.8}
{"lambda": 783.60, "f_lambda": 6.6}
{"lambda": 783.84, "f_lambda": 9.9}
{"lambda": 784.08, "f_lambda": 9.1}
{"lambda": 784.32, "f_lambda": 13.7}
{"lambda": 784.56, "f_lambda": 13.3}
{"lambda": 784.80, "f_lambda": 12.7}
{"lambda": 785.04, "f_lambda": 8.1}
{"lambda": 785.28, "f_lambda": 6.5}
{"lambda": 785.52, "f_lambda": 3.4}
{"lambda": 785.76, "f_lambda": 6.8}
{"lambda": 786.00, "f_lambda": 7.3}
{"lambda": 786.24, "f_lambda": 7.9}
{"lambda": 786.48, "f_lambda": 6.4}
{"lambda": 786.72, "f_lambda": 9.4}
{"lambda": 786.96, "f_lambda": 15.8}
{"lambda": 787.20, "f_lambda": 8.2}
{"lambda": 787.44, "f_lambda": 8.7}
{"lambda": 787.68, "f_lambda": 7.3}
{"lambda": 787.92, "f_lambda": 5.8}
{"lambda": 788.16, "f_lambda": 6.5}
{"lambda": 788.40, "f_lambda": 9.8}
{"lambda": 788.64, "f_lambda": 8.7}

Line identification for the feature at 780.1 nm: H-alpha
